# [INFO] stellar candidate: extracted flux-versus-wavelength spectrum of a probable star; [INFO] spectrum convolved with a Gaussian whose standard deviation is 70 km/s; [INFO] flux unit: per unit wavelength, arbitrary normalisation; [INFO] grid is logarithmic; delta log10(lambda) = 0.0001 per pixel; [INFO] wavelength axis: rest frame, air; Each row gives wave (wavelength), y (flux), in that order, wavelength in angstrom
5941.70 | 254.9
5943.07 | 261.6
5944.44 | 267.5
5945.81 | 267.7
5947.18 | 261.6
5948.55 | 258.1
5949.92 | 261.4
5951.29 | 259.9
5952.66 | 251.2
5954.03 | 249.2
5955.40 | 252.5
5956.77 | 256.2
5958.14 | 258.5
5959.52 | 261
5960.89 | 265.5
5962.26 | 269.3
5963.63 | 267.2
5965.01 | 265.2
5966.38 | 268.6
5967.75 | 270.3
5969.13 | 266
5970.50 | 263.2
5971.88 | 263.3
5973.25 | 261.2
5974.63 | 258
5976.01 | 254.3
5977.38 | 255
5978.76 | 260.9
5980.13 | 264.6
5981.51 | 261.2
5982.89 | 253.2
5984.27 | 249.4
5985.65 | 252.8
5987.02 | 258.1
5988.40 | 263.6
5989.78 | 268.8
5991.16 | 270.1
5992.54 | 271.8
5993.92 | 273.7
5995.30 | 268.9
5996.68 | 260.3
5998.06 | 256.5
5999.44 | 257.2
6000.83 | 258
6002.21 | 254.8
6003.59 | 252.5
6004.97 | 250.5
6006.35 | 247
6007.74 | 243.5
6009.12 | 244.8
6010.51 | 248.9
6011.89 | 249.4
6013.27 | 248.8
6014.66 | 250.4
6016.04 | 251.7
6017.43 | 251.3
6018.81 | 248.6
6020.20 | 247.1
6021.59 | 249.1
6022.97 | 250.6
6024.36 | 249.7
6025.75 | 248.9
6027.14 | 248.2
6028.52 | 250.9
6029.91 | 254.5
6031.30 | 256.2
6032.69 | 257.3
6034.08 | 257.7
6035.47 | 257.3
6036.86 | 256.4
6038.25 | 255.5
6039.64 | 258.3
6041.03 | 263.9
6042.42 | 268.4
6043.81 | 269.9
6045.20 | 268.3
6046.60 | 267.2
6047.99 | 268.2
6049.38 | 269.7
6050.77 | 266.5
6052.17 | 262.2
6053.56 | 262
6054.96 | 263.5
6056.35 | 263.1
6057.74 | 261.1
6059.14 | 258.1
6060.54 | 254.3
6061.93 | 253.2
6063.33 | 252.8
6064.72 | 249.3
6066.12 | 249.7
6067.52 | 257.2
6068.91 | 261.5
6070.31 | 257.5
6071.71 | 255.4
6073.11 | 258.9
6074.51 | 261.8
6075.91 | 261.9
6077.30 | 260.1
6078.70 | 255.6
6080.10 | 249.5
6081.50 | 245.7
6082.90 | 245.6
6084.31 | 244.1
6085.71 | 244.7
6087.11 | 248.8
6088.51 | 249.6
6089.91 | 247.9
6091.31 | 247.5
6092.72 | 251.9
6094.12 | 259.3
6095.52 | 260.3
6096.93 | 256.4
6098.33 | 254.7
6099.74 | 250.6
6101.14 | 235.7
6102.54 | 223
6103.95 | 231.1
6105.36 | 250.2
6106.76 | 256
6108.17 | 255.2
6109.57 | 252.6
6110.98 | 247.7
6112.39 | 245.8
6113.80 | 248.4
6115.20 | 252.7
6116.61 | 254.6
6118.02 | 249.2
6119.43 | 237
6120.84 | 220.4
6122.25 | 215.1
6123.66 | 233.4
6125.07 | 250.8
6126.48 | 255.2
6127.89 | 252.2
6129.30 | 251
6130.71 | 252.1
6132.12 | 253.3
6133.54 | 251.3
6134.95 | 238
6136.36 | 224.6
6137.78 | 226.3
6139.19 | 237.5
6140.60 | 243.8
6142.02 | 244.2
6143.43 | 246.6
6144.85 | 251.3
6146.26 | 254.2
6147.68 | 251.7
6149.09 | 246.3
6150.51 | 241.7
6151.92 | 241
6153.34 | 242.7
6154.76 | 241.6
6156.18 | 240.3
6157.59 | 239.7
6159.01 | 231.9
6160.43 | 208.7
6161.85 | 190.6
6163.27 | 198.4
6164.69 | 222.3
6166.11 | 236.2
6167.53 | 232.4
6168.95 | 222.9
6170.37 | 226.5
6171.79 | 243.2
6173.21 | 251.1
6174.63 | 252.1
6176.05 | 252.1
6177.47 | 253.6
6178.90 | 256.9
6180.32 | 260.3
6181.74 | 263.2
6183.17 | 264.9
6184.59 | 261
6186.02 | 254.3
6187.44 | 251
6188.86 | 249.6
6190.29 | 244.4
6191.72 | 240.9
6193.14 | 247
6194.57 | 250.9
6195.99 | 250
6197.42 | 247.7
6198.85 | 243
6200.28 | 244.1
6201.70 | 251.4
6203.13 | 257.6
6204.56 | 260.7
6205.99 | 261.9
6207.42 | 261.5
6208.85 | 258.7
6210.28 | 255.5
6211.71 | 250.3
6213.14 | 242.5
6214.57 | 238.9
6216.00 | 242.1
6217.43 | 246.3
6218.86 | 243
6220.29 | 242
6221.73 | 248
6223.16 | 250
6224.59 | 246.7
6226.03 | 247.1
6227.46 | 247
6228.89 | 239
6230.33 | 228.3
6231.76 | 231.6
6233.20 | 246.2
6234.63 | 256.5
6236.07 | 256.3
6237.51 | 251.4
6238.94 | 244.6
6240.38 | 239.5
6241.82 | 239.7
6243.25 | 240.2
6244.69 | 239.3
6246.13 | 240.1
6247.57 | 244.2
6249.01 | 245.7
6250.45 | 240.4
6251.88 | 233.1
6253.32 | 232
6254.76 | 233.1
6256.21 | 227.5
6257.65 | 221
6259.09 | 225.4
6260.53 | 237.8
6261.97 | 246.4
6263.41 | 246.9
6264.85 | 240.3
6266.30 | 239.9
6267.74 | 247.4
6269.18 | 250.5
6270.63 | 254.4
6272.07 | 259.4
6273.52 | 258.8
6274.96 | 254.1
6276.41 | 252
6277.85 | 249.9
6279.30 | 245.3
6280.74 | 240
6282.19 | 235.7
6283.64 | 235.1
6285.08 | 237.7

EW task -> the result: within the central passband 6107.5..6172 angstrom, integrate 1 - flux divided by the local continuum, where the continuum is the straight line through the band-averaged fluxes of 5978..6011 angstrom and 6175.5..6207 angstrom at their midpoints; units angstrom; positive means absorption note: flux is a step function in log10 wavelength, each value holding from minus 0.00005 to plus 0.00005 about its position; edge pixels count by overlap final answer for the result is 3.9 angstrom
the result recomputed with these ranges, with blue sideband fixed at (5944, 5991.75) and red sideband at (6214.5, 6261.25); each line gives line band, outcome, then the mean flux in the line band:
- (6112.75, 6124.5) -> 0.49 angstrom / 239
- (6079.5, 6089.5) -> 0.21 angstrom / 247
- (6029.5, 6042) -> -0.09 angstrom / 258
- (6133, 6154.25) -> 0.44 angstrom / 243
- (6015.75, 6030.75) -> 0.39 angstrom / 250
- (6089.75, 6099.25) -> -0.11 angstrom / 254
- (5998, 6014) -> 0.45 angstrom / 251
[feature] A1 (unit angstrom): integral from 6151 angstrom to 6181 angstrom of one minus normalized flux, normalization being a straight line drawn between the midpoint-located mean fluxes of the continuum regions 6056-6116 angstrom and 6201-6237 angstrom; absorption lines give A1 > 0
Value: 1.7 angstrom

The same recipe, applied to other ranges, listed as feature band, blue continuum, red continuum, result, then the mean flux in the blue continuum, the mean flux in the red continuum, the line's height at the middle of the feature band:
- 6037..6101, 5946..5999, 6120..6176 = -2.2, 261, 238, 248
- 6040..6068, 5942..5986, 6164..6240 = -0.6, 260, 248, 256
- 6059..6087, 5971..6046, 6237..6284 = -0.1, 257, 242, 253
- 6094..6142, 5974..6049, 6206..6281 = 1.2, 257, 244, 251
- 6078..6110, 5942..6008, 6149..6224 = 0.4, 260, 244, 251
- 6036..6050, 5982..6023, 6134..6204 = -0.7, 255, 242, 252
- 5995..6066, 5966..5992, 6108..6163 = -0.4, 261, 241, 255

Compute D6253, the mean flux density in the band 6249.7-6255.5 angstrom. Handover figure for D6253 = 235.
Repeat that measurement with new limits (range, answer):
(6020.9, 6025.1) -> 250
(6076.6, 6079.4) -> 259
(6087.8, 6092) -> 249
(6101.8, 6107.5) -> 240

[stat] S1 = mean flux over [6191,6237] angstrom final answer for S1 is 248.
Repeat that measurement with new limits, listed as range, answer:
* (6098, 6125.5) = 243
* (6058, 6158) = 248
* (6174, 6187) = 257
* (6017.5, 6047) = 256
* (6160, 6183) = 237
